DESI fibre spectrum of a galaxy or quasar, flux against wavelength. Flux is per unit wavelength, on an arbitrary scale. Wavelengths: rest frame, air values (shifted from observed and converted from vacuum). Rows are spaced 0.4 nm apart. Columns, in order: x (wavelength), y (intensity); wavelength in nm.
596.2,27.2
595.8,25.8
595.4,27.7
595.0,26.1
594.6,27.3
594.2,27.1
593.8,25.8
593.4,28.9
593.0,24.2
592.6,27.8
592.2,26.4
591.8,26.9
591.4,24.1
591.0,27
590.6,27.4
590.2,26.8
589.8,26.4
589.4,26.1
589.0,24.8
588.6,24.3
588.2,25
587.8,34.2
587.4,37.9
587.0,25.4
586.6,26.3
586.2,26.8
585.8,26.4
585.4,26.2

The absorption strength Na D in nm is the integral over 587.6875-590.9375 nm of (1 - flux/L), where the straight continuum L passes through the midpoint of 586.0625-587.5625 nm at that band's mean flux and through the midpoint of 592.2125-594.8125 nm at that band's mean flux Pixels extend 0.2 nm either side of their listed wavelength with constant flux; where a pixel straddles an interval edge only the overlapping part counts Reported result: 0.17 nm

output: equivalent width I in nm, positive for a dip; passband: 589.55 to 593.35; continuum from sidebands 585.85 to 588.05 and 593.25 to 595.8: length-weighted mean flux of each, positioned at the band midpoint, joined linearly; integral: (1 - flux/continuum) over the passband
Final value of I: 0.23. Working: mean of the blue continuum 29.7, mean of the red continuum 27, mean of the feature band 26.4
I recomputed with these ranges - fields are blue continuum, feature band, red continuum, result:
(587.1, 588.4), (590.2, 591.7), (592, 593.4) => 0.112 nm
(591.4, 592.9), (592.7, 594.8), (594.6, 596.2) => -0.011 nm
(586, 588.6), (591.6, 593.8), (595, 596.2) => 0.058 nm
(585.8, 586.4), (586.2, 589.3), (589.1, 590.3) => -0.190 nm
